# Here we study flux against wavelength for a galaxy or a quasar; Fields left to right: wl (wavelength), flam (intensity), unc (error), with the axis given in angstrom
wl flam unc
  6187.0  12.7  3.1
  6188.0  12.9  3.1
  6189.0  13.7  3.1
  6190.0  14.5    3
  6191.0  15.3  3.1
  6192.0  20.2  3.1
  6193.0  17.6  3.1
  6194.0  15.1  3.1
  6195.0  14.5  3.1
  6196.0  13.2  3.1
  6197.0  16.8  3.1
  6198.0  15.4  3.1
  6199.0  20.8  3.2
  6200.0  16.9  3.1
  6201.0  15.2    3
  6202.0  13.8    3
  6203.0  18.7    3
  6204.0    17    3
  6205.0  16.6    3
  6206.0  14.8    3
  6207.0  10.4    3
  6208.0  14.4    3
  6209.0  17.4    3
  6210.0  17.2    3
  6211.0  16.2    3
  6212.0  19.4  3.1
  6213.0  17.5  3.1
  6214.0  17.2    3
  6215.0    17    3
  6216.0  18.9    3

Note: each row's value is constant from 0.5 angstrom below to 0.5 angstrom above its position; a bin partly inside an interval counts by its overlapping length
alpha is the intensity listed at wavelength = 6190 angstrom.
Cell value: 14.5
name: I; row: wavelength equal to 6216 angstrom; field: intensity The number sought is 18.9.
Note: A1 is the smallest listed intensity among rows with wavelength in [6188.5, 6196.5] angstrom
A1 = 13.2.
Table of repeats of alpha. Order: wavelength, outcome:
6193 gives 17.6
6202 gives 13.8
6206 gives 14.8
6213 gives 17.5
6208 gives 14.4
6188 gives 12.9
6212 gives 19.4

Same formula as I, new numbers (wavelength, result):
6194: 15.1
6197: 16.8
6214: 17.2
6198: 15.4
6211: 16.2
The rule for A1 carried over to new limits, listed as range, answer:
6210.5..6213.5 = 16.2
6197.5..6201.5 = 15.2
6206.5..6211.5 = 10.4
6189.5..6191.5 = 14.5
